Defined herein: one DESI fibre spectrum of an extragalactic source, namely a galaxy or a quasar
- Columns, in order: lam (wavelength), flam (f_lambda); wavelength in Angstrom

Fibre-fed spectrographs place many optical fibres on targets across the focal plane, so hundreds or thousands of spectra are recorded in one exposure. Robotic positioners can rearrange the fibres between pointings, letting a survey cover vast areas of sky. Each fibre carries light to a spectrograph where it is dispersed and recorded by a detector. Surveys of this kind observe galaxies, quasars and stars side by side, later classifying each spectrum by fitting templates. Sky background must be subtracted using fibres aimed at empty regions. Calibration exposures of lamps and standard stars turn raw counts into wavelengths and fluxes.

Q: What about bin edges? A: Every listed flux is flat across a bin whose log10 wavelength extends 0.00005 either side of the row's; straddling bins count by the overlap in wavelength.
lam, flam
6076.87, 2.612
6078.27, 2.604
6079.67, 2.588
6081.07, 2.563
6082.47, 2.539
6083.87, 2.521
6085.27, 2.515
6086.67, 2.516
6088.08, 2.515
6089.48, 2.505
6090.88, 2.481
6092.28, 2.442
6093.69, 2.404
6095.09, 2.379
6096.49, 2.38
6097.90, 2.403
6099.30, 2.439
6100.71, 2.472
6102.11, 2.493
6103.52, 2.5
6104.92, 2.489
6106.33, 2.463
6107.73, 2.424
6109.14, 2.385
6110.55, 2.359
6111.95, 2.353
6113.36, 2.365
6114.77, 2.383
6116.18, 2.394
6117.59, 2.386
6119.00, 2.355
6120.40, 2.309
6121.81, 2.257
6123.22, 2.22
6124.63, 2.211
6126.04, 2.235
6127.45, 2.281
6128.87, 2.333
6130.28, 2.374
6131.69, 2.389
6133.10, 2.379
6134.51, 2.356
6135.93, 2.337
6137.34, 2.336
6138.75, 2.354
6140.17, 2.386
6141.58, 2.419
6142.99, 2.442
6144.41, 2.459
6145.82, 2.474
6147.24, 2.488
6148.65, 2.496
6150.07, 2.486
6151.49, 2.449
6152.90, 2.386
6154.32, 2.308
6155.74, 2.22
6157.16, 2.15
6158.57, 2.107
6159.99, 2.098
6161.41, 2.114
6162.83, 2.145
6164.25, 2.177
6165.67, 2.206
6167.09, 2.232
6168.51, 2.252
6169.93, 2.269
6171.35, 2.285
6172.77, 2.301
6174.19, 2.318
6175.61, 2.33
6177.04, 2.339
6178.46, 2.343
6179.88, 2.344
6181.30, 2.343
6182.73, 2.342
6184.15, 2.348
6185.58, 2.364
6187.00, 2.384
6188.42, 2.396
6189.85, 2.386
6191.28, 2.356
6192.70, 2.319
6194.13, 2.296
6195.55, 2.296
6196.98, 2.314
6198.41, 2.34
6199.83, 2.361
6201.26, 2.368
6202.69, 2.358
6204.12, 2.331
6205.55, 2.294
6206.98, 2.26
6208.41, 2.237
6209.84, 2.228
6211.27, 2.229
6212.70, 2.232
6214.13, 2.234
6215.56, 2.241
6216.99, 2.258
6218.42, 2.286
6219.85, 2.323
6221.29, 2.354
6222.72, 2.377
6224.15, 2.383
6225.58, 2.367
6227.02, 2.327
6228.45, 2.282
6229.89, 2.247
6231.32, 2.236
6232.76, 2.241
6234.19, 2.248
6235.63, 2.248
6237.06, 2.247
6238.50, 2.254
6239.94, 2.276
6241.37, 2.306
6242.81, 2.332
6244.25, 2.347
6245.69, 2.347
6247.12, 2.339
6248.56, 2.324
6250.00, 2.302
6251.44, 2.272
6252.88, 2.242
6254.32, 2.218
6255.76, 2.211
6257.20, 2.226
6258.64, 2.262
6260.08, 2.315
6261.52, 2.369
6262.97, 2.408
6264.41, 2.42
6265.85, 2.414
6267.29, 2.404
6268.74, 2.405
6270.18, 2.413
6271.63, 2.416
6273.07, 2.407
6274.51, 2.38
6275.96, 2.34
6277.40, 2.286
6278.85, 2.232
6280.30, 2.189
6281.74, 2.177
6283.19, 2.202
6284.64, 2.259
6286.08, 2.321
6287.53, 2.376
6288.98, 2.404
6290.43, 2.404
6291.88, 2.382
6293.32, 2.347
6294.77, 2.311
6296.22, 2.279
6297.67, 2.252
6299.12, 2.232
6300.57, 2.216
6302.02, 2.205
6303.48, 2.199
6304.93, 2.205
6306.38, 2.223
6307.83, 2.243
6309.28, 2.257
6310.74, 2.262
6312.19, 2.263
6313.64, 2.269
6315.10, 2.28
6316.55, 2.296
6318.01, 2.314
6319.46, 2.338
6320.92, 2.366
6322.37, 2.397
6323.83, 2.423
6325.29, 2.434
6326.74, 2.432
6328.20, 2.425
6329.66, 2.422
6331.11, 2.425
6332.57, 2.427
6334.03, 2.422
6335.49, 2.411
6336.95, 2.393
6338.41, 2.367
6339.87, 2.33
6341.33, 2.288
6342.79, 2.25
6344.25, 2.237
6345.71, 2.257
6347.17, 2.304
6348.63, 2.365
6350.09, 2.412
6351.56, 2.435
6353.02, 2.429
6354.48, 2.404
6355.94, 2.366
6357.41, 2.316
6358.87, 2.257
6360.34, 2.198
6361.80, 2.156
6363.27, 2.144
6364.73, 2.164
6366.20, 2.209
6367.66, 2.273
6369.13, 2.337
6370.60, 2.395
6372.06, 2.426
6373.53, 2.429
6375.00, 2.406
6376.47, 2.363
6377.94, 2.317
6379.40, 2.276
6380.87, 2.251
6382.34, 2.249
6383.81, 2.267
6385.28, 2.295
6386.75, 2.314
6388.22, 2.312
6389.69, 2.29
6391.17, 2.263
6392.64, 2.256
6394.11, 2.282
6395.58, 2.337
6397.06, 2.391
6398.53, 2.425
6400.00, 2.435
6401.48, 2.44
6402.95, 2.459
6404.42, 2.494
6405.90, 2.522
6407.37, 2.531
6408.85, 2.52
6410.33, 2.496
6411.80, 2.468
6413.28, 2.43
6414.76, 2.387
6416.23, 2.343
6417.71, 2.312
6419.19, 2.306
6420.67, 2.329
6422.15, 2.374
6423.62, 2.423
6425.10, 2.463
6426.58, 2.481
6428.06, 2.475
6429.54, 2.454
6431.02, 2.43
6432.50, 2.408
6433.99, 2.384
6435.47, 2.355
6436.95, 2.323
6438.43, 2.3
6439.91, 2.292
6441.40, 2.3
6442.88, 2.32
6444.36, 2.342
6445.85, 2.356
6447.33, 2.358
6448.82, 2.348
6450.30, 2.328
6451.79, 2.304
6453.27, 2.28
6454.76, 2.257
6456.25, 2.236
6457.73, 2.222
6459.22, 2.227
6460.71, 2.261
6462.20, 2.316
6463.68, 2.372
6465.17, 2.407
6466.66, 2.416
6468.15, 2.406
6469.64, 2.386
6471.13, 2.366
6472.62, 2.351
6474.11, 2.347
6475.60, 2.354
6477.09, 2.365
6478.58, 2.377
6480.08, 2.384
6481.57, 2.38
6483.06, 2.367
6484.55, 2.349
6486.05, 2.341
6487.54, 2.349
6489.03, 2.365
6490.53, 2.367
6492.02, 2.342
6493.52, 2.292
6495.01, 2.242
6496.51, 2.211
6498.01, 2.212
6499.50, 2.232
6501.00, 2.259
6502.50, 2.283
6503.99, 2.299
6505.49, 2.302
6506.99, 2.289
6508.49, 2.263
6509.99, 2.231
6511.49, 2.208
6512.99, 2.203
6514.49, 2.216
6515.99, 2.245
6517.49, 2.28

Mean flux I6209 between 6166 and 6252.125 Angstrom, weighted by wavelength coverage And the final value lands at 2.31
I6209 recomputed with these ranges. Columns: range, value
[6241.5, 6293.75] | 2.32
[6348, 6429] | 2.36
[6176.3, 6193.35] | 2.36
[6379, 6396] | 2.28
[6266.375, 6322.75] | 2.3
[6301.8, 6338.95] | 2.34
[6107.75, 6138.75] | 2.34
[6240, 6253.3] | 2.31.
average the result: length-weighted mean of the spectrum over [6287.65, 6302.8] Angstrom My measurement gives 2.31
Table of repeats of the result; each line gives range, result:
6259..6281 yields 2.36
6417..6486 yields 2.35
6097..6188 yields 2.34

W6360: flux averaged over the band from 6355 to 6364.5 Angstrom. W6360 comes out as 2.24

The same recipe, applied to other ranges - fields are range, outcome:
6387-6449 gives 2.39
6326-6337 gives 2.42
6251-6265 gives 2.29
